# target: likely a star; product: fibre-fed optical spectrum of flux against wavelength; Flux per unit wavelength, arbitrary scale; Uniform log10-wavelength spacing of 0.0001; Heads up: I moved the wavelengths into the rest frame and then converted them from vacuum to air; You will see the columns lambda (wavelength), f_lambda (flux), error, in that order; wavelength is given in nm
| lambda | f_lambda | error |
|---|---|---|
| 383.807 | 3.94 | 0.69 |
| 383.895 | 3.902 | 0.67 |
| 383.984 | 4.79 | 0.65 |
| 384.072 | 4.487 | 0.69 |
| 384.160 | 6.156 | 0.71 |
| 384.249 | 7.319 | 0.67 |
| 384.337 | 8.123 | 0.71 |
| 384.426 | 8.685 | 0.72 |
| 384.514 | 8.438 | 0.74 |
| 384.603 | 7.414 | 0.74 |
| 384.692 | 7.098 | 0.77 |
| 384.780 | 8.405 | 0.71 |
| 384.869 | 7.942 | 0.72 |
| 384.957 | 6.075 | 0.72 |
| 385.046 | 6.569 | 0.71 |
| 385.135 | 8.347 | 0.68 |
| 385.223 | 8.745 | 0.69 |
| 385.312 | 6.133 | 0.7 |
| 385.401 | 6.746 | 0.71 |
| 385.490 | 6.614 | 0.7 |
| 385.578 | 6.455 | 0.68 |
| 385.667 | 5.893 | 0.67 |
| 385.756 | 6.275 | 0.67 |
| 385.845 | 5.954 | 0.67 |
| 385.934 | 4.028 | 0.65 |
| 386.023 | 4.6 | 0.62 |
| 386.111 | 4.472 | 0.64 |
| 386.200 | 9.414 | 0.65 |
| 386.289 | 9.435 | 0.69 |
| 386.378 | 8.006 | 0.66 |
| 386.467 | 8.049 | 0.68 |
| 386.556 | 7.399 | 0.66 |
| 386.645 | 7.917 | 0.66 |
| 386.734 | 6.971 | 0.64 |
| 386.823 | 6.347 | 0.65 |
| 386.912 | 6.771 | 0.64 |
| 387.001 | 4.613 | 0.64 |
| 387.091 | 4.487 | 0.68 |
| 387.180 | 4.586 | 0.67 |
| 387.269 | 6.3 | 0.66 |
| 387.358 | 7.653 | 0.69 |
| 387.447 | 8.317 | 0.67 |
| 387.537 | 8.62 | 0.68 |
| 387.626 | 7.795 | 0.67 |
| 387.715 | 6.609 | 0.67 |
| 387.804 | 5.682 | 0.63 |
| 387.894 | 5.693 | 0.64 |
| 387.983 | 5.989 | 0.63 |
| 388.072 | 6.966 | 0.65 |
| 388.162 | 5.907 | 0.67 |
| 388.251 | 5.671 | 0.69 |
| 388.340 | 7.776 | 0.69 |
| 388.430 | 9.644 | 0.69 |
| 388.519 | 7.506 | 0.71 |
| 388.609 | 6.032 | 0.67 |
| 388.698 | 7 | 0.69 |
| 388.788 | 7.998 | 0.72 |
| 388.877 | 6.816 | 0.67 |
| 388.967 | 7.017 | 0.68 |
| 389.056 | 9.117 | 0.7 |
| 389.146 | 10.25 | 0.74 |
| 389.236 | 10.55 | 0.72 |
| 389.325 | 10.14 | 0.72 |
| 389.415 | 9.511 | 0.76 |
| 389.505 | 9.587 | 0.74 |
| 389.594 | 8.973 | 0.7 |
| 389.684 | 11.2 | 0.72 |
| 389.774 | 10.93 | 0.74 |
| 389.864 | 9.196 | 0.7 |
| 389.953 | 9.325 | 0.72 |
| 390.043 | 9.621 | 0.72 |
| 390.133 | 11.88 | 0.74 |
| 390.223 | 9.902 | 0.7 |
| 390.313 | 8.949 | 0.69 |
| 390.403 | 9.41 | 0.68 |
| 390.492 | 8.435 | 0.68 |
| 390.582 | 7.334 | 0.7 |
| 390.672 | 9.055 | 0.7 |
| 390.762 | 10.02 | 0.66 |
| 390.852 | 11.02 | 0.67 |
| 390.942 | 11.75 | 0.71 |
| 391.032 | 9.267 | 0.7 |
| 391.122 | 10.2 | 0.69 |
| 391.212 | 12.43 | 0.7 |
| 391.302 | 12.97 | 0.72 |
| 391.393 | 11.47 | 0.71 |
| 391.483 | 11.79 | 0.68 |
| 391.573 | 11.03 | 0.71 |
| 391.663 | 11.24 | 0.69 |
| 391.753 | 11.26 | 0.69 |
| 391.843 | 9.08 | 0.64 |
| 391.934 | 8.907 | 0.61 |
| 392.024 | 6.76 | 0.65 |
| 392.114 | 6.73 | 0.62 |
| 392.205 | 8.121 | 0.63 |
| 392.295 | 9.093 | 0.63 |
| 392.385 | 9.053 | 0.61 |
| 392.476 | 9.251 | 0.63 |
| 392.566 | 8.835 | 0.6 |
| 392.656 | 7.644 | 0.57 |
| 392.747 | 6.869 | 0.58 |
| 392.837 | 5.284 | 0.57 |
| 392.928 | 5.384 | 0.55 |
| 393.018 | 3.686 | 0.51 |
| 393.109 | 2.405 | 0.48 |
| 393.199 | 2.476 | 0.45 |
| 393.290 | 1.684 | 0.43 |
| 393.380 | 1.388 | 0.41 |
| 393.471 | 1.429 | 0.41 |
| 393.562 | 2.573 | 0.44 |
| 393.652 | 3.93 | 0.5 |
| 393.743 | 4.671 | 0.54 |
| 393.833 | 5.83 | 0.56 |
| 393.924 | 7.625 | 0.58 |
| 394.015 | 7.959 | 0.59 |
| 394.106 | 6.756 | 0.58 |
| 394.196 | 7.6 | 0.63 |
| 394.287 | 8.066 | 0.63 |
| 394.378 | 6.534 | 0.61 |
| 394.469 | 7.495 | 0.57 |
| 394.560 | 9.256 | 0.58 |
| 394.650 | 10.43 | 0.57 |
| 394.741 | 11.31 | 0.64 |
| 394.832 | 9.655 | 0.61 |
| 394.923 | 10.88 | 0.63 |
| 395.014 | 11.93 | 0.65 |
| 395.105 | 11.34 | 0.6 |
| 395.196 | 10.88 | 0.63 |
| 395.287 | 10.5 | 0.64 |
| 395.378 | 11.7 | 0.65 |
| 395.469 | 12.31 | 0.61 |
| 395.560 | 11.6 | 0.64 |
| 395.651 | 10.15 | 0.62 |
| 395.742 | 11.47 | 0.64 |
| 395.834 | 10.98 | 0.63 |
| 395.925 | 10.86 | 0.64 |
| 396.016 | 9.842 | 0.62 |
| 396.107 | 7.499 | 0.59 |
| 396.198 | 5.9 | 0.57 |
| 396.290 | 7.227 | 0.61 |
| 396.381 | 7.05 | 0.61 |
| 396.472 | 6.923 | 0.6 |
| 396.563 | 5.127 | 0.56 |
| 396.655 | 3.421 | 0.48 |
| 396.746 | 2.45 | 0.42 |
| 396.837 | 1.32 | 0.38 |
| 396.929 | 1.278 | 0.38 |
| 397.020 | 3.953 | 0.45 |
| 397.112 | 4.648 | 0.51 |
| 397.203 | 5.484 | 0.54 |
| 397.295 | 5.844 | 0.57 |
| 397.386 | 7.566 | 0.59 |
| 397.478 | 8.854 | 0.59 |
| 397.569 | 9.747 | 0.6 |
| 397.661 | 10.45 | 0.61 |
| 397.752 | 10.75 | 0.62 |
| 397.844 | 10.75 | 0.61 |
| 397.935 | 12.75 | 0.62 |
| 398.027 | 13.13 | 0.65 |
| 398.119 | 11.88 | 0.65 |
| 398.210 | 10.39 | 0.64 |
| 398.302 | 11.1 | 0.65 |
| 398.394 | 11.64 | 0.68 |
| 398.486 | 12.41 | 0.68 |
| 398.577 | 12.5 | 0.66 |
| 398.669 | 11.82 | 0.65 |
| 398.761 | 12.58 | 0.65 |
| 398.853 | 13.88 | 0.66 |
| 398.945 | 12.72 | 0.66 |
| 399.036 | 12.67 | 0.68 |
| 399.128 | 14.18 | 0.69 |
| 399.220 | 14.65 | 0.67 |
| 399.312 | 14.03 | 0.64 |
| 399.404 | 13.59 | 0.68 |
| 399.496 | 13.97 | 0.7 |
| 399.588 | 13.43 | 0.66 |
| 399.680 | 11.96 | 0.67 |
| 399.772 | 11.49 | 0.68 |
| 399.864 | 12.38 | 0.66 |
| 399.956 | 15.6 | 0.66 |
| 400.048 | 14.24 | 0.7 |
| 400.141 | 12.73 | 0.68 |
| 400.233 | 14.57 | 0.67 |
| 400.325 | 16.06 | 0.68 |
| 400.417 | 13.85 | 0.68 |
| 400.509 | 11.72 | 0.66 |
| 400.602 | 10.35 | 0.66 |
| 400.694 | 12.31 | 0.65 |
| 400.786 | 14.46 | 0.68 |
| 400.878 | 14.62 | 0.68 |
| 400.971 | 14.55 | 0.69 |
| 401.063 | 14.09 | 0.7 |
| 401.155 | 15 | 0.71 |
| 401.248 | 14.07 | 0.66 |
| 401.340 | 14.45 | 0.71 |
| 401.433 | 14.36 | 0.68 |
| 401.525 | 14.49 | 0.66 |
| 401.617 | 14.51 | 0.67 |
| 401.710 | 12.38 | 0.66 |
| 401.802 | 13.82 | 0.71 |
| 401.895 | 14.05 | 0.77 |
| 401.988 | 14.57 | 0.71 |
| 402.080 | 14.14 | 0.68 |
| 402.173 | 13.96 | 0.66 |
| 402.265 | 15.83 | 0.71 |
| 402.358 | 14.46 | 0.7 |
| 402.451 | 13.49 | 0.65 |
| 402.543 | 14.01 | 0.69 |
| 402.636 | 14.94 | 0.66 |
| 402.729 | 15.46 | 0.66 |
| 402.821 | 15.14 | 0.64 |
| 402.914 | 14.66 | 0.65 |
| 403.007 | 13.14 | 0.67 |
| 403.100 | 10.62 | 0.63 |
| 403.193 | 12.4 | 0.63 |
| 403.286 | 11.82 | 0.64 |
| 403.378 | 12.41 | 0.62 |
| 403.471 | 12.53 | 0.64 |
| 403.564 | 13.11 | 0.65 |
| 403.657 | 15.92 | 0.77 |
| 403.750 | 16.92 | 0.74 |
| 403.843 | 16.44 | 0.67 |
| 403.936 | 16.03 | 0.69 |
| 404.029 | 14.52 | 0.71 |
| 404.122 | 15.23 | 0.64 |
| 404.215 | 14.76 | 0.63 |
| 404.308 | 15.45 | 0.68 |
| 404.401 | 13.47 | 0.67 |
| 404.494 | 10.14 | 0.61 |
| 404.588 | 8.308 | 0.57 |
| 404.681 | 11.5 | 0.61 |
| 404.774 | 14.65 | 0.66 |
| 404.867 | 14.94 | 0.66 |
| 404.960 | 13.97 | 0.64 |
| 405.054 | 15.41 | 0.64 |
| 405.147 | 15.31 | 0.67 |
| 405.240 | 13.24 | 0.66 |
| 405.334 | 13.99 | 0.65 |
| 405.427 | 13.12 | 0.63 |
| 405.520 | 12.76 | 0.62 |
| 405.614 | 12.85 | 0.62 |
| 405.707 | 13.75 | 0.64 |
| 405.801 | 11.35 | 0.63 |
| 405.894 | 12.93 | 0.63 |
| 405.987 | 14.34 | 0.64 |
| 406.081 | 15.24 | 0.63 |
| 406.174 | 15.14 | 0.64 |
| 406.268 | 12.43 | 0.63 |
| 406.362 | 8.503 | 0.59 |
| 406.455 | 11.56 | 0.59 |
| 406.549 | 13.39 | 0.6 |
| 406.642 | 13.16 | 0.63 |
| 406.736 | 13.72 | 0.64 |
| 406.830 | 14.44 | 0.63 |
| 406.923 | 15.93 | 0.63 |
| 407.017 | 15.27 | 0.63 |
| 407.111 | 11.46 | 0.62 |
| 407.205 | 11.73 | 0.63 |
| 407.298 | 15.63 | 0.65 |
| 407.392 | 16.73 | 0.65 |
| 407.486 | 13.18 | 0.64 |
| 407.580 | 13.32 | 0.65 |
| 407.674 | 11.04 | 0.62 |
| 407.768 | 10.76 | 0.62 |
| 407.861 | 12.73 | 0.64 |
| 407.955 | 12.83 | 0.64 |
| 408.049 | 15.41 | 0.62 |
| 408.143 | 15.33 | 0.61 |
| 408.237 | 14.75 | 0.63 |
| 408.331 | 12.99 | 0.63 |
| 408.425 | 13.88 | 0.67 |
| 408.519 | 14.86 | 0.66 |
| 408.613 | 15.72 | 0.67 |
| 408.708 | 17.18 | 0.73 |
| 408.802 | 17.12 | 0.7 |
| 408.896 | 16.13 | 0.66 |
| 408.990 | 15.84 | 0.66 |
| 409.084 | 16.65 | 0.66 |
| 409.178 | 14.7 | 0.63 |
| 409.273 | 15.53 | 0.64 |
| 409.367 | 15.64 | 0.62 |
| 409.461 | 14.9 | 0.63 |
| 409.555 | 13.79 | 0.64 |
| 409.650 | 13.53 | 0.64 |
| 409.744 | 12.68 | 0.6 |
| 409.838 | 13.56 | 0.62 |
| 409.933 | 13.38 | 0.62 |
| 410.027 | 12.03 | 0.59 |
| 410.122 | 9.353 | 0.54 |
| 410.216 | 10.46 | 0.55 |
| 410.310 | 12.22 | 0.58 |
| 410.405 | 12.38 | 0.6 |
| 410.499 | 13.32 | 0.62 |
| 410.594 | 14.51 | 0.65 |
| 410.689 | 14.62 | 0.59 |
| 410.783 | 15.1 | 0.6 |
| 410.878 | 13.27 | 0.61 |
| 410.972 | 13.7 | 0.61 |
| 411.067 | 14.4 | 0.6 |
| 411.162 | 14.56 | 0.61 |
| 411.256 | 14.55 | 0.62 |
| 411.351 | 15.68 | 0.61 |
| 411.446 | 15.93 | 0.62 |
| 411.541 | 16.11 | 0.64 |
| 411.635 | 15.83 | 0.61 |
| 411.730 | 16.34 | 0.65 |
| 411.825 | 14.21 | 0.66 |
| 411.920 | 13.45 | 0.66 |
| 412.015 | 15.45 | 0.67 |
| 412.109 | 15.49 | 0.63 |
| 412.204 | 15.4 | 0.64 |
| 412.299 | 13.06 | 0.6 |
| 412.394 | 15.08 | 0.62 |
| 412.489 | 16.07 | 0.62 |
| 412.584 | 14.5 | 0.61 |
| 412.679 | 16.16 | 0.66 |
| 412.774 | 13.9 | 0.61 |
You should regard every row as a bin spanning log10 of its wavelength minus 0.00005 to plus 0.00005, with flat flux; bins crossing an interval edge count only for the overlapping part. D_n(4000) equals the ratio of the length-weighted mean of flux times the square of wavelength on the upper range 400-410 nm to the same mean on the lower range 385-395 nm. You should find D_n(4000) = 1.9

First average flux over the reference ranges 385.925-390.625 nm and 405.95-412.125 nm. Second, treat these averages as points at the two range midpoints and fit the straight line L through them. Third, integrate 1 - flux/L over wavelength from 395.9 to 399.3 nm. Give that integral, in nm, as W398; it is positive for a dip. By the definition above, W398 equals 0.509 nm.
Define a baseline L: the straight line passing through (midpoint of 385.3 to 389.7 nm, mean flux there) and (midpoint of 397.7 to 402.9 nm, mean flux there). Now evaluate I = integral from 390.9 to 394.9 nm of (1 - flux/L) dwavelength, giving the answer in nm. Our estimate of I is 0.84 nm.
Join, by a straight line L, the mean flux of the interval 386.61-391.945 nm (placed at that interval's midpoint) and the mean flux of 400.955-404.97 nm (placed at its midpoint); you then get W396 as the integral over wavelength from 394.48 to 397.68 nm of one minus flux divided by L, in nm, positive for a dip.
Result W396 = 0.84 nm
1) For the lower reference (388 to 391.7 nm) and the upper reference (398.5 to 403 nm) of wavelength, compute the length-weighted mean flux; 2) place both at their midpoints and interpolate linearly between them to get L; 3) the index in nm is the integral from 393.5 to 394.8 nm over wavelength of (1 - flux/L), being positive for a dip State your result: 0.47 nm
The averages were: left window 9.36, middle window 7.1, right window 13.8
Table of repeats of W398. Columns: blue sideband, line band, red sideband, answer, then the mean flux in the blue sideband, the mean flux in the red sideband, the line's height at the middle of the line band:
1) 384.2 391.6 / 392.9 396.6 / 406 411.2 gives 0.891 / 8.08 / 13.8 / 9.99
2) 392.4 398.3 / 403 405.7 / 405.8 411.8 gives -0.397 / 7.61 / 14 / 11.9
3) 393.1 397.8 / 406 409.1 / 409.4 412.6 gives -0.354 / 7.33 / 14.1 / 12.6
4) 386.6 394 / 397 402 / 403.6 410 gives -0.461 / 7.79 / 14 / 11.3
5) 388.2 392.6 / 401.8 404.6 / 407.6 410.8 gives -0.340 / 9.37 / 14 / 12.5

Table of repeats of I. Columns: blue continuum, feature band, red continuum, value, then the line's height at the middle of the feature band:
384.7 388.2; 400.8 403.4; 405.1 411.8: -0.471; 11.9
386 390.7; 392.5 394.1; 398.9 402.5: 0.850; 10.3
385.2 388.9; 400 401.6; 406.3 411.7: -0.370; 11.3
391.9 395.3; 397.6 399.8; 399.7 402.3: -0.128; 11.7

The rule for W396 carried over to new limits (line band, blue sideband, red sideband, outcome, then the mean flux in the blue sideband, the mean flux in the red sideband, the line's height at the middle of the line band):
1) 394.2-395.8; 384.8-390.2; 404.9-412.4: -0.069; 7.52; 14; 9.82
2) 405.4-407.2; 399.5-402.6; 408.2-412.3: 0.124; 13.8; 14.4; 14.2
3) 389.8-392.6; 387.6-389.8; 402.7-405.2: -0.270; 7.99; 13.9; 8.95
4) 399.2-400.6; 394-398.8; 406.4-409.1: -0.385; 8.98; 14.2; 10.6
